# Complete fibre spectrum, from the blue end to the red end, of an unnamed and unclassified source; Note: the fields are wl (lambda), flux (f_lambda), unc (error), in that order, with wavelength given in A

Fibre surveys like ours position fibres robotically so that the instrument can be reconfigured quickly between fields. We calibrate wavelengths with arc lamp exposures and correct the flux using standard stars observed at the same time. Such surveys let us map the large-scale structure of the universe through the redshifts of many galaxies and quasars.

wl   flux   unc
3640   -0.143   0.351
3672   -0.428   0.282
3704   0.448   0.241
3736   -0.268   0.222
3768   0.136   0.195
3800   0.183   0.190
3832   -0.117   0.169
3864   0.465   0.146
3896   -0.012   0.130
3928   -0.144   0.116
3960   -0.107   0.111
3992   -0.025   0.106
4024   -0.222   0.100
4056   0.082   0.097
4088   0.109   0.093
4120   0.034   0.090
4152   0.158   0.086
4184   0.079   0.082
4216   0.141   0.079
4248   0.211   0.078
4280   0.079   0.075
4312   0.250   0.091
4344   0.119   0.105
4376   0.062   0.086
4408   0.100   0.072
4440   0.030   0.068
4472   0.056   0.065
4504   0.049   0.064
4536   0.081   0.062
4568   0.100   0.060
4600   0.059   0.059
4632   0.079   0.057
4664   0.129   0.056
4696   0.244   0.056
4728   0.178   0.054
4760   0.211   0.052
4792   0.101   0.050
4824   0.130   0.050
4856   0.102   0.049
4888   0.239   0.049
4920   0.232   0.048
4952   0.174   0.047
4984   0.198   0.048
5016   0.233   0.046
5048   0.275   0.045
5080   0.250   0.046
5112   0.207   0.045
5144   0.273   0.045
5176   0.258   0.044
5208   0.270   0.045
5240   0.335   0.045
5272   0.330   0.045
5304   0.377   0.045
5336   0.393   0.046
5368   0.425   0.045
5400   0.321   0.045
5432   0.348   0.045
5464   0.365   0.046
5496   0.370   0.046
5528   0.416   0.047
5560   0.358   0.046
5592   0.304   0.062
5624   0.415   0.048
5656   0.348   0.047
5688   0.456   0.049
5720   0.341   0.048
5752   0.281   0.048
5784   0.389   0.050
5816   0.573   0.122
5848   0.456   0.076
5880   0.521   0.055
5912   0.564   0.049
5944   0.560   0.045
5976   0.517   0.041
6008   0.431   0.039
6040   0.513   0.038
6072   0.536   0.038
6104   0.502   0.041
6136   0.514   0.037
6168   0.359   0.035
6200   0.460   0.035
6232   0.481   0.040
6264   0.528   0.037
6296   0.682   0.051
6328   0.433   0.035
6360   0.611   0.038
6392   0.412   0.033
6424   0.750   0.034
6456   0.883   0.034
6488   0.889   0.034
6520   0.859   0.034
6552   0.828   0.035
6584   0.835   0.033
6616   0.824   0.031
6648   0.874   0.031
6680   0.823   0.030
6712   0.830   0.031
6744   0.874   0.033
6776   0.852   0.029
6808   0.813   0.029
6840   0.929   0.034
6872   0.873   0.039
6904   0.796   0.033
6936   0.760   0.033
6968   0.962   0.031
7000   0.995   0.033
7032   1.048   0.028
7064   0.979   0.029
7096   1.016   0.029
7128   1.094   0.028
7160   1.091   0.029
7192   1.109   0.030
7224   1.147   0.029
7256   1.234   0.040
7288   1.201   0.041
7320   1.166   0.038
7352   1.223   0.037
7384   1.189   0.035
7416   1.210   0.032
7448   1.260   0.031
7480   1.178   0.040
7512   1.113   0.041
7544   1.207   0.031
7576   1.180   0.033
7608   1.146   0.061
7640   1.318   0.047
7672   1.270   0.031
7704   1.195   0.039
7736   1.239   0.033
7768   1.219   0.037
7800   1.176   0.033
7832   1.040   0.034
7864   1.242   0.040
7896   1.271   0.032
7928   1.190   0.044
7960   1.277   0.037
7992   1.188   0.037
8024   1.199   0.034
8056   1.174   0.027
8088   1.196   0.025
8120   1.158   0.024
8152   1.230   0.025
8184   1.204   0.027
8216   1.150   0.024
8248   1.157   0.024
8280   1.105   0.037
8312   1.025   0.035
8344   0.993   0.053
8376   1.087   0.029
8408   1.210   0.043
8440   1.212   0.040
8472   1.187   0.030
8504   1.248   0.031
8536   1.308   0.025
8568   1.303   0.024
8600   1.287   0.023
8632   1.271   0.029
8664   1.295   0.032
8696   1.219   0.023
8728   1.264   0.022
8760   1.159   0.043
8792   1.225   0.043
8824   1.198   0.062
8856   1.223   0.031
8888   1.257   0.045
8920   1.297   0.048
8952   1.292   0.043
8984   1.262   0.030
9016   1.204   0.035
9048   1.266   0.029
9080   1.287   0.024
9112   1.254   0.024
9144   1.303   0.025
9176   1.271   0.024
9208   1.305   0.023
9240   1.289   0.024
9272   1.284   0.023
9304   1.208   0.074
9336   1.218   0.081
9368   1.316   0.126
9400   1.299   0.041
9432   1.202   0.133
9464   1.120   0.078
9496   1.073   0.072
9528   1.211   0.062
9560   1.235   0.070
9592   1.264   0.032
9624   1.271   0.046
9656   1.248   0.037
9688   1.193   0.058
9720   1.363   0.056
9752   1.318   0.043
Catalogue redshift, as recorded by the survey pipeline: 0.610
